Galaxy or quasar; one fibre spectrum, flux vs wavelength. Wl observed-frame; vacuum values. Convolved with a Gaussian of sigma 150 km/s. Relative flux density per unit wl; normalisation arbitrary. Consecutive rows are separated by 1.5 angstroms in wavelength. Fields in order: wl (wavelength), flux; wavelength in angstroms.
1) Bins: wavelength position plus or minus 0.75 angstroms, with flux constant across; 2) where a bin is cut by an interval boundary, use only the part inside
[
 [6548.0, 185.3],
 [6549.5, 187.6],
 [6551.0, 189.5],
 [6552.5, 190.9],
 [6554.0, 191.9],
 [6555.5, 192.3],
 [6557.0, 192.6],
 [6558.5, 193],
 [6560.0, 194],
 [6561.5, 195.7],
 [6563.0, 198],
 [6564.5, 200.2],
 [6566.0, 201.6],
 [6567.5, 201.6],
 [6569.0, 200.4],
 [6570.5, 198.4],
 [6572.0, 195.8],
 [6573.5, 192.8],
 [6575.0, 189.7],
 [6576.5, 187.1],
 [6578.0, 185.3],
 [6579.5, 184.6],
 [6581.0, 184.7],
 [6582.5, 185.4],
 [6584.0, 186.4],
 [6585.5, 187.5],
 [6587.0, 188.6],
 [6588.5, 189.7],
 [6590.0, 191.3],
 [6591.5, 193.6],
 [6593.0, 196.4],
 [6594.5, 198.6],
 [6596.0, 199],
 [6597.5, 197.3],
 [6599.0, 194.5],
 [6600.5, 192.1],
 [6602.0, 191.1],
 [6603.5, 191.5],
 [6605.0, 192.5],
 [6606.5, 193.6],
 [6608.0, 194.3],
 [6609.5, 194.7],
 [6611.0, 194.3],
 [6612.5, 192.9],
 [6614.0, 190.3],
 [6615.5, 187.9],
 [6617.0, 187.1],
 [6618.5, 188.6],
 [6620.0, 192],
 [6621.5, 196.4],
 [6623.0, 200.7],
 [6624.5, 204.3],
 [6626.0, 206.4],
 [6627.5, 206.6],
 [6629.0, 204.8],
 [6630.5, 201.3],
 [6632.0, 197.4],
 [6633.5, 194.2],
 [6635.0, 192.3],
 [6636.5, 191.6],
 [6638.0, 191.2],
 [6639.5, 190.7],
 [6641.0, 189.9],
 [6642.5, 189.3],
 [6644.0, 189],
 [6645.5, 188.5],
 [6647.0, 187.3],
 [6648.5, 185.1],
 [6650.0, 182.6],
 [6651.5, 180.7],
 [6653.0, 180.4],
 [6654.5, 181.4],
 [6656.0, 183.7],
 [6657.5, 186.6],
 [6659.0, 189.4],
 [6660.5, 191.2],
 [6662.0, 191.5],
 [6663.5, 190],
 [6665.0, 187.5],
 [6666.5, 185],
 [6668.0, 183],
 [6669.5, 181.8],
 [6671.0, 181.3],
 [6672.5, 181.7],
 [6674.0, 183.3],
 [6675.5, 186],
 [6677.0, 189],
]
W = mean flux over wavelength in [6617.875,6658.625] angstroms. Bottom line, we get 192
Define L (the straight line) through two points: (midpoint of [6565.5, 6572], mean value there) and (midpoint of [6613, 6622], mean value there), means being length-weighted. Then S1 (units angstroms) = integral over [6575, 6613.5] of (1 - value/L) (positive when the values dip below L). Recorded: 0.67 angstroms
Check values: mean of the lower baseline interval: 200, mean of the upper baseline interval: 190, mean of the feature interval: 191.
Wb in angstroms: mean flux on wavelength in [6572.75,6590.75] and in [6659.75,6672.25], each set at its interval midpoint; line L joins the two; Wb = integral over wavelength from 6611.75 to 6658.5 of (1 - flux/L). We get -1.21 angstroms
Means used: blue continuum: 188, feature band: 192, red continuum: 186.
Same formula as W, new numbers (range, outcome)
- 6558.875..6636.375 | 194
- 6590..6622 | 193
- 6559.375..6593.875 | 193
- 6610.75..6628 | 196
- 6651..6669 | 186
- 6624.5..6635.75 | 201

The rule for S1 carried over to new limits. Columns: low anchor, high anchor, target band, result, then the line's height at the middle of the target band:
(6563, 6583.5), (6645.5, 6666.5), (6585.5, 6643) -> -1.5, 190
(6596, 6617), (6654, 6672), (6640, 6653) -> 0.1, 188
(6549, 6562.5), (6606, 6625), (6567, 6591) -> 0.3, 193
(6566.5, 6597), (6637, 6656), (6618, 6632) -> -0.9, 188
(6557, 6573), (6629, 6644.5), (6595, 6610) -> 0.1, 195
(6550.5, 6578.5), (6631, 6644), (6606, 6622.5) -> 0.1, 193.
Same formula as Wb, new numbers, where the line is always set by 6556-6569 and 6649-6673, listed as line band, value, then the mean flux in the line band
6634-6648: -0.19 angstroms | 190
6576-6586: 0.47 angstroms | 186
